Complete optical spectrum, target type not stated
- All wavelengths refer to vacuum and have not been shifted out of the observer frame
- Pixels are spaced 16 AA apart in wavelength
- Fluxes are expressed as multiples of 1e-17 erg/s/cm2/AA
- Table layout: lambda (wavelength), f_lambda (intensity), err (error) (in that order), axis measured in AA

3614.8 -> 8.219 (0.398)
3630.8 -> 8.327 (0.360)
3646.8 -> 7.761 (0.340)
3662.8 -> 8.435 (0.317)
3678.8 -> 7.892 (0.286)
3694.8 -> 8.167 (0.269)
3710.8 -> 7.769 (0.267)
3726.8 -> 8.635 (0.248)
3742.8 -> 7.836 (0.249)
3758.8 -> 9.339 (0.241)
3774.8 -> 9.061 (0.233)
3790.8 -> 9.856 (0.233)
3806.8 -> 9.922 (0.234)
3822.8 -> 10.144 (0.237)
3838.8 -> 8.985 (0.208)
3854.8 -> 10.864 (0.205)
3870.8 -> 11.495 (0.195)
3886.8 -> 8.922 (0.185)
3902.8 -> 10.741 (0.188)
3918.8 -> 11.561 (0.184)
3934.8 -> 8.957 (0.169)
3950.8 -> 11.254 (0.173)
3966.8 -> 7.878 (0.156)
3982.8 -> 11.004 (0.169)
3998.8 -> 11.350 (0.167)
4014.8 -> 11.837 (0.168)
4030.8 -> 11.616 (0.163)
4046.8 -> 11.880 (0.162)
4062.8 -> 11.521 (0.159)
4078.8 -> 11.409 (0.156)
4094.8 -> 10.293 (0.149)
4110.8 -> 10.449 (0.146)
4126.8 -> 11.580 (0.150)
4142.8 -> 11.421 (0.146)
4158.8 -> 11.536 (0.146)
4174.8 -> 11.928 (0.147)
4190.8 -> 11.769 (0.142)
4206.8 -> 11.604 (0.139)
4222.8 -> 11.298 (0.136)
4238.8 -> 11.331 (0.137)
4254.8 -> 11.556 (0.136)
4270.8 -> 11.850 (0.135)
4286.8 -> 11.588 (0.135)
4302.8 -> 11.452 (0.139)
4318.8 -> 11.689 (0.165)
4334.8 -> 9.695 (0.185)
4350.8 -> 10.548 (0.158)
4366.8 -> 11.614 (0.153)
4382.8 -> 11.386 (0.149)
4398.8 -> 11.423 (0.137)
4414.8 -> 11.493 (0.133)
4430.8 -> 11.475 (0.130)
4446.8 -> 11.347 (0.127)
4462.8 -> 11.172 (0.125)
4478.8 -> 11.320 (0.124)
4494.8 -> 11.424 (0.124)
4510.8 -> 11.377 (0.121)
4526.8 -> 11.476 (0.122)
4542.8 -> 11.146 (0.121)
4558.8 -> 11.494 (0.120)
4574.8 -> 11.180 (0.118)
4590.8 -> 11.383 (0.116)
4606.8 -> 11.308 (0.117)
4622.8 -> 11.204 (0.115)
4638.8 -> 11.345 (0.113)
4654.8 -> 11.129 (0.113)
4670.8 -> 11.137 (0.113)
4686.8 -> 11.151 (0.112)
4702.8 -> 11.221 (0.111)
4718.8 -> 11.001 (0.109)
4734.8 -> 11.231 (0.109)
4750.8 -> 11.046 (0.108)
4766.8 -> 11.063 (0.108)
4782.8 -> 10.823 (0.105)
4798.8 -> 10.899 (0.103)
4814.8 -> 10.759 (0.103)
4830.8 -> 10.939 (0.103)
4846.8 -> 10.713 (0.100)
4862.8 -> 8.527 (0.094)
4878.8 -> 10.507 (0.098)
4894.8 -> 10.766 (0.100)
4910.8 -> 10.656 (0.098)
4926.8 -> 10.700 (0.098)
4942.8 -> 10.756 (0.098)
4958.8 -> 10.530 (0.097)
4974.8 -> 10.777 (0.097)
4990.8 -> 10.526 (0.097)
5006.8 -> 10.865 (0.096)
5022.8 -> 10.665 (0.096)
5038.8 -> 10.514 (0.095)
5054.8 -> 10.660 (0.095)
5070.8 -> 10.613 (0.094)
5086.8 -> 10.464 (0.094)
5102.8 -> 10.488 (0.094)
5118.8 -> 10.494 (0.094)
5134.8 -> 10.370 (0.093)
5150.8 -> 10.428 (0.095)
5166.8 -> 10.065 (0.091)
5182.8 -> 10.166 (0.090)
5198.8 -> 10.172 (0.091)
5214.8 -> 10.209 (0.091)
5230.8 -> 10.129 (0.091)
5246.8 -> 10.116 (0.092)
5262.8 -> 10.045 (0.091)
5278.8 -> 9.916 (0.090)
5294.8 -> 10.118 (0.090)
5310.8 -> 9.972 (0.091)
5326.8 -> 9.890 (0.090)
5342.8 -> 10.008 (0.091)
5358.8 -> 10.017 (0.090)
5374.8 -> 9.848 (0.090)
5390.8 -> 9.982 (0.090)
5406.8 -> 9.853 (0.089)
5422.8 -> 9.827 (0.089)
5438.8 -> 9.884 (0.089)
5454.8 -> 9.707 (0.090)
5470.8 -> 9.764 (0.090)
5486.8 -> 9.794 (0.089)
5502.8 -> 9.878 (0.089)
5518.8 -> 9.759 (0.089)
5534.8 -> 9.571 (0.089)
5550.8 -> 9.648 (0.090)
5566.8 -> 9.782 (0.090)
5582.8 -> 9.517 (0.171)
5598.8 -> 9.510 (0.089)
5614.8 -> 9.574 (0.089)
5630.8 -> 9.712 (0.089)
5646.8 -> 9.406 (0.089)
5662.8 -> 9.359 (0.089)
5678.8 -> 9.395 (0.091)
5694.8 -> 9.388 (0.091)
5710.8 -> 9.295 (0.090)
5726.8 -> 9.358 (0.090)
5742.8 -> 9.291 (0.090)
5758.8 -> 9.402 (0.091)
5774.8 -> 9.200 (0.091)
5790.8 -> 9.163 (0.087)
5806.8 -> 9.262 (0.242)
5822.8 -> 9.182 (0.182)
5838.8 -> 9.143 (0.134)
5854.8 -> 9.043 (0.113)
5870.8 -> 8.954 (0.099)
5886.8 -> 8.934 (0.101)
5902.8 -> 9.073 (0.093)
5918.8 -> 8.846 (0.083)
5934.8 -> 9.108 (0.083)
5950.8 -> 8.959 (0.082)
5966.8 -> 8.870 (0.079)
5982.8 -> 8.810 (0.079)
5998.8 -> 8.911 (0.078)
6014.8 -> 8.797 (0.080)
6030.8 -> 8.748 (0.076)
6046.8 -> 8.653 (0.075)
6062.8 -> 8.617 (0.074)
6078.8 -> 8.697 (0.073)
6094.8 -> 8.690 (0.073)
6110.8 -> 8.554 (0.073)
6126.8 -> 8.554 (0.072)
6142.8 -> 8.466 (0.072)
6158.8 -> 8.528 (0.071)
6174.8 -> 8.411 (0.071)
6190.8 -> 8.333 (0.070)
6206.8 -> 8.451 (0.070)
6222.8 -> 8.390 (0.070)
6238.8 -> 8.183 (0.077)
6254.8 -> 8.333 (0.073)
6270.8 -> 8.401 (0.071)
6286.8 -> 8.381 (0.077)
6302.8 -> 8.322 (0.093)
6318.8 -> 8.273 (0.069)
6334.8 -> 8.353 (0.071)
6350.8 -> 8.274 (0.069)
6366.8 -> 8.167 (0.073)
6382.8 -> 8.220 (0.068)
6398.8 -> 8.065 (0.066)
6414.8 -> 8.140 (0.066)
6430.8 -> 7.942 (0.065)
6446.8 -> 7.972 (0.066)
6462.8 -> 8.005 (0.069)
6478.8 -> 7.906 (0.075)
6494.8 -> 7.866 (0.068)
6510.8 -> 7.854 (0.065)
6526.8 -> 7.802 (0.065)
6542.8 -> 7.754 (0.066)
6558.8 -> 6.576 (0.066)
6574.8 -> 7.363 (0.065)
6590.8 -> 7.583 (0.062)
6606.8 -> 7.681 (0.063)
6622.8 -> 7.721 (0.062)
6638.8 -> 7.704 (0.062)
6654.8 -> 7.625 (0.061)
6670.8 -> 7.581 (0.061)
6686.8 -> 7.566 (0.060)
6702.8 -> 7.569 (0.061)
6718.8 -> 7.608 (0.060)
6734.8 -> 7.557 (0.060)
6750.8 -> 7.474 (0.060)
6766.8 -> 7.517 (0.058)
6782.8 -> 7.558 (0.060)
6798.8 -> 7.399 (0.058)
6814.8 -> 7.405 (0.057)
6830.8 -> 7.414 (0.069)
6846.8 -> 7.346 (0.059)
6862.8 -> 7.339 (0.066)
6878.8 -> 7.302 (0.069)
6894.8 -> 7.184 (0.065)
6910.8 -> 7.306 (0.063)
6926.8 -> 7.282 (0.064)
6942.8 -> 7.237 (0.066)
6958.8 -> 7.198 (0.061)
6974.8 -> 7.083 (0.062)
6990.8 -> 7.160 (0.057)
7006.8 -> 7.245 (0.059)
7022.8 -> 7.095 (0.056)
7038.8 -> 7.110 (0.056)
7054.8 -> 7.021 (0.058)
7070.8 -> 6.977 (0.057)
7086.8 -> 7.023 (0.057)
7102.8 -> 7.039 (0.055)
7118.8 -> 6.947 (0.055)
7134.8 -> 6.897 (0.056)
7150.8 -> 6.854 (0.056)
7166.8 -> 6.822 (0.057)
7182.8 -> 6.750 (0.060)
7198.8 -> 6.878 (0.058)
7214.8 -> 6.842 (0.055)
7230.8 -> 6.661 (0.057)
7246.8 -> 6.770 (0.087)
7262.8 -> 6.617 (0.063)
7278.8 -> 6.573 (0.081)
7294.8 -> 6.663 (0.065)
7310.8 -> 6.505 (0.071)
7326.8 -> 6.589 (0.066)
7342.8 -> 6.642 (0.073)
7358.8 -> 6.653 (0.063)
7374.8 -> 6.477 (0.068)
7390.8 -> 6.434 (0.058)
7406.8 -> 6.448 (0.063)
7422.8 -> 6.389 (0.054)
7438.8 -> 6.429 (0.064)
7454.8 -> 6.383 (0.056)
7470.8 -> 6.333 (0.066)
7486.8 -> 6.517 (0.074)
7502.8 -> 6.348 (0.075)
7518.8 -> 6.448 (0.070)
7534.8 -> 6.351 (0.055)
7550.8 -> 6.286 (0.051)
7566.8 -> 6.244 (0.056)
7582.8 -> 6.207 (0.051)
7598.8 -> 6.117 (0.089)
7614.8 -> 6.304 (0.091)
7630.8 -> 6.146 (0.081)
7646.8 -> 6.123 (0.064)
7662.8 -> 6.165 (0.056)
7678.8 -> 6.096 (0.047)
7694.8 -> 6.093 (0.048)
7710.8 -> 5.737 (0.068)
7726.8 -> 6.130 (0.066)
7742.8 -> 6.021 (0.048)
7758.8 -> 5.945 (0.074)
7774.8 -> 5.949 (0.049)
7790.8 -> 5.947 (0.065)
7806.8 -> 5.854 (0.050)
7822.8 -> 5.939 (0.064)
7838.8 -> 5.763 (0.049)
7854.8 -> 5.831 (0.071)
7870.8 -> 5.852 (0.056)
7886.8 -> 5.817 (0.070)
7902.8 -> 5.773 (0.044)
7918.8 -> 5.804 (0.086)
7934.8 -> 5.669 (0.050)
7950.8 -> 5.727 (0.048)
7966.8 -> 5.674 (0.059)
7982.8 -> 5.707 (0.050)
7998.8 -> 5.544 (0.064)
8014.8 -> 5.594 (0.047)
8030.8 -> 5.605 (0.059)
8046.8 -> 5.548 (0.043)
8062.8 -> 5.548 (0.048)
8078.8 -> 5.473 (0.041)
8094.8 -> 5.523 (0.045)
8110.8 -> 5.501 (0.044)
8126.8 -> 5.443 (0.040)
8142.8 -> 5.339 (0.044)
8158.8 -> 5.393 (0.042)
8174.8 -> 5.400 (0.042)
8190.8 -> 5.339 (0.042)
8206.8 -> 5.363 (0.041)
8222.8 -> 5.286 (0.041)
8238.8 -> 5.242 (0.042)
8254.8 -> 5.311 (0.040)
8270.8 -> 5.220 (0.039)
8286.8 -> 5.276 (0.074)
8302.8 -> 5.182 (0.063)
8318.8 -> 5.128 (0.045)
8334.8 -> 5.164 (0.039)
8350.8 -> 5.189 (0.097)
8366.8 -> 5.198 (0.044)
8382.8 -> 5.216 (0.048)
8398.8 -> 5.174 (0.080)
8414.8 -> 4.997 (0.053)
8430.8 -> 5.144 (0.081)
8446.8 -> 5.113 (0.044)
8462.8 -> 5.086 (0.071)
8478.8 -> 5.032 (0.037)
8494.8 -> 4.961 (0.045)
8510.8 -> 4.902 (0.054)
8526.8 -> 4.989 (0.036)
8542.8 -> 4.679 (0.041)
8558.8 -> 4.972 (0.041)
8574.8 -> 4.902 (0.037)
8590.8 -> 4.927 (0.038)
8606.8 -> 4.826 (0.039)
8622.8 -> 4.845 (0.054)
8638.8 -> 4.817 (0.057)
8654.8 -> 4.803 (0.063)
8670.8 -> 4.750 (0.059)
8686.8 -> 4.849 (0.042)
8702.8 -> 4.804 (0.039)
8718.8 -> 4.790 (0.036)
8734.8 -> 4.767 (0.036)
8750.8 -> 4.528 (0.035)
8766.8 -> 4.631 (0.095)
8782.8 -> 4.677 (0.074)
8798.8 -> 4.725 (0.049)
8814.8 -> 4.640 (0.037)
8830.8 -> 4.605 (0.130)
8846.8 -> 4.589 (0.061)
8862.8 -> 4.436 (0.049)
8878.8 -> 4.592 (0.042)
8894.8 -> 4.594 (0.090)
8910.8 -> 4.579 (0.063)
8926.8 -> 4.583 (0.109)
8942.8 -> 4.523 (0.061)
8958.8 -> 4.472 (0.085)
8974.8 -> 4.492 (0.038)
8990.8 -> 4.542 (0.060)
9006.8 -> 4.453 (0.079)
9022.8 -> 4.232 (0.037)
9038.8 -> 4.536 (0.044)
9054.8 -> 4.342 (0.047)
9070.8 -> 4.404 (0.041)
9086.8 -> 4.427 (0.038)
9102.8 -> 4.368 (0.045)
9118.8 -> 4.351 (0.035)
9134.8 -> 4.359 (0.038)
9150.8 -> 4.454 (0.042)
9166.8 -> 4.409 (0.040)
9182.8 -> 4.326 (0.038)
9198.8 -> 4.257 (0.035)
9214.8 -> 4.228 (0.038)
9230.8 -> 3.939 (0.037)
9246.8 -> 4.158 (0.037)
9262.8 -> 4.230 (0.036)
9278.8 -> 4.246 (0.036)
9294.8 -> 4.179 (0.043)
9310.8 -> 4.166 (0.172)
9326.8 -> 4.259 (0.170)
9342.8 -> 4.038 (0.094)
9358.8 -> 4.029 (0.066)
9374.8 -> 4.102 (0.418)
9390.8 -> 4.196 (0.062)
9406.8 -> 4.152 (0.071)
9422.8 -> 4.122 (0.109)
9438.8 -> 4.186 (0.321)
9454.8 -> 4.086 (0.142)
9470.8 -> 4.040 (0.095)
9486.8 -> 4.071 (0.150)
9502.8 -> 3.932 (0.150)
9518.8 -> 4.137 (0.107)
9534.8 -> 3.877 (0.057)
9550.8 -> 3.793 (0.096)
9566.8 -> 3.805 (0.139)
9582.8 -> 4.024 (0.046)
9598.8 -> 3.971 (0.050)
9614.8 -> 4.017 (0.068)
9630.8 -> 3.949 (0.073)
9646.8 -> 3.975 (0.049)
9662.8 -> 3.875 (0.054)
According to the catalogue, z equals 0.00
